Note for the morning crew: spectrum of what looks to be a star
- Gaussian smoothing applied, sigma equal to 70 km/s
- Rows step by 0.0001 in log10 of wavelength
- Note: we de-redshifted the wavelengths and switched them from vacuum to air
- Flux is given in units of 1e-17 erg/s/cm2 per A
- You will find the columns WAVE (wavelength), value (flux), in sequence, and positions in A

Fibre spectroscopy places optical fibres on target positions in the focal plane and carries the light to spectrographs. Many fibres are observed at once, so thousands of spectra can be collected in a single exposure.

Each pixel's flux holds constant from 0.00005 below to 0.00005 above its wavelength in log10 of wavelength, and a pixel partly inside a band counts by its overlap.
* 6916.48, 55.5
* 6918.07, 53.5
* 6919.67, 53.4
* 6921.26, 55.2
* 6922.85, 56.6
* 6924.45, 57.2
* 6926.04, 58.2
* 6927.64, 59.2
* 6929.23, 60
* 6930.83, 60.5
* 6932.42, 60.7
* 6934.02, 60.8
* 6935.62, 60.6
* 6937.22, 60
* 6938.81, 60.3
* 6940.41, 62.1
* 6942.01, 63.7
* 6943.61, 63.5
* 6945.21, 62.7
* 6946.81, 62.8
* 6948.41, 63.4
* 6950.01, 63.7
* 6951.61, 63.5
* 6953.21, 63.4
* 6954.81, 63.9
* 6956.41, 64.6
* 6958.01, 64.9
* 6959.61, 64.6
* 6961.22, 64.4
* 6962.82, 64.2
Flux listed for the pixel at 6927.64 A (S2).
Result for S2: 59.2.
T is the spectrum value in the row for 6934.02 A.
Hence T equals 60.8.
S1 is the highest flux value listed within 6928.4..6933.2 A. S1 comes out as 60.7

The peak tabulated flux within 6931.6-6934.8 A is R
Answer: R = 60.8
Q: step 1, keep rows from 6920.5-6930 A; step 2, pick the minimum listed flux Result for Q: 55.2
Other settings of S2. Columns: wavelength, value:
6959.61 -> 64.6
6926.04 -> 58.2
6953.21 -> 63.4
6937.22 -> 60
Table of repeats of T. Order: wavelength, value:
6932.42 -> 60.7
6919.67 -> 53.4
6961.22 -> 64.4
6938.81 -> 60.3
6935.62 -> 60.6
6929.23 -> 60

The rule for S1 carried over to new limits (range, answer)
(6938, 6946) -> 63.7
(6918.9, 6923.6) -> 56.6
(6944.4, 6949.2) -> 63.4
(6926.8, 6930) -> 60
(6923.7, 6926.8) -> 58.2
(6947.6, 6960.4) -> 64.9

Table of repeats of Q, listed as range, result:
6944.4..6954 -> 62.7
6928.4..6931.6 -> 60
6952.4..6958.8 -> 63.4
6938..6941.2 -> 60.3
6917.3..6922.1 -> 53.4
